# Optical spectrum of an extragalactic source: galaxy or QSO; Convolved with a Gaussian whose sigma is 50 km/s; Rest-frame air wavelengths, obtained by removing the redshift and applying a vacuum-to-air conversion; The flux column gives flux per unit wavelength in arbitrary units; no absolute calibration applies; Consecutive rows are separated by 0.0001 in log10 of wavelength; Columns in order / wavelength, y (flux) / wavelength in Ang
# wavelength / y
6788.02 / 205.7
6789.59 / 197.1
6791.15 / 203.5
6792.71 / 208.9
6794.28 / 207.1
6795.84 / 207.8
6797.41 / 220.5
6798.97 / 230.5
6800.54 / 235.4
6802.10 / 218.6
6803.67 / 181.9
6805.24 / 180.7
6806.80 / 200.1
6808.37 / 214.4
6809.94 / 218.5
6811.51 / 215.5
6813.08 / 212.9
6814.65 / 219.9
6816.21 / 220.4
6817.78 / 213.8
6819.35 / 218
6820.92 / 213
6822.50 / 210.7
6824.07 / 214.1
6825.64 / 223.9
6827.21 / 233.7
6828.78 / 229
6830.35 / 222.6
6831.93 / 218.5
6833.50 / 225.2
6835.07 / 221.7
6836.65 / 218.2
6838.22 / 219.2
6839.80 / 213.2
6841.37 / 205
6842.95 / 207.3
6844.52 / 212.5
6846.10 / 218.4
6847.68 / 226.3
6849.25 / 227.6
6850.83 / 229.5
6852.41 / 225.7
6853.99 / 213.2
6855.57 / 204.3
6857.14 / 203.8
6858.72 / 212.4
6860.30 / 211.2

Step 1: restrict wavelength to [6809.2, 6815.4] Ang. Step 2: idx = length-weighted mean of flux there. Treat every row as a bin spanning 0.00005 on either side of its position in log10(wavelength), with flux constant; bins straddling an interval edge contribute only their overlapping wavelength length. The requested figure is 217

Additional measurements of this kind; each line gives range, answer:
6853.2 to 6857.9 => 207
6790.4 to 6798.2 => 210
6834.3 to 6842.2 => 215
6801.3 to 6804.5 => 200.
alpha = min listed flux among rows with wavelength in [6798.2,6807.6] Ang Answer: 180.7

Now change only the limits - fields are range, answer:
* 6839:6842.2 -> 205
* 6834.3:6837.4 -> 218.2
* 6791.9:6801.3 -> 207.1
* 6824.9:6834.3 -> 218.5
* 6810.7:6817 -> 212.9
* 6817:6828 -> 210.7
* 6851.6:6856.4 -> 204.3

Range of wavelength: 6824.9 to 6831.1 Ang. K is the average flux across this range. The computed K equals 228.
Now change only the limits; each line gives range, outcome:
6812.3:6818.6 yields 217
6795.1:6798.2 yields 214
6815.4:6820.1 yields 218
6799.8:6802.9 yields 227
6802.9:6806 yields 181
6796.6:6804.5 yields 217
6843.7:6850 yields 221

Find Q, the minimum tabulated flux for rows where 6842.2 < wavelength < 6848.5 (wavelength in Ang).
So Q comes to 207.3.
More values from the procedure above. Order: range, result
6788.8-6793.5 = 197.1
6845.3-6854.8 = 213.2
